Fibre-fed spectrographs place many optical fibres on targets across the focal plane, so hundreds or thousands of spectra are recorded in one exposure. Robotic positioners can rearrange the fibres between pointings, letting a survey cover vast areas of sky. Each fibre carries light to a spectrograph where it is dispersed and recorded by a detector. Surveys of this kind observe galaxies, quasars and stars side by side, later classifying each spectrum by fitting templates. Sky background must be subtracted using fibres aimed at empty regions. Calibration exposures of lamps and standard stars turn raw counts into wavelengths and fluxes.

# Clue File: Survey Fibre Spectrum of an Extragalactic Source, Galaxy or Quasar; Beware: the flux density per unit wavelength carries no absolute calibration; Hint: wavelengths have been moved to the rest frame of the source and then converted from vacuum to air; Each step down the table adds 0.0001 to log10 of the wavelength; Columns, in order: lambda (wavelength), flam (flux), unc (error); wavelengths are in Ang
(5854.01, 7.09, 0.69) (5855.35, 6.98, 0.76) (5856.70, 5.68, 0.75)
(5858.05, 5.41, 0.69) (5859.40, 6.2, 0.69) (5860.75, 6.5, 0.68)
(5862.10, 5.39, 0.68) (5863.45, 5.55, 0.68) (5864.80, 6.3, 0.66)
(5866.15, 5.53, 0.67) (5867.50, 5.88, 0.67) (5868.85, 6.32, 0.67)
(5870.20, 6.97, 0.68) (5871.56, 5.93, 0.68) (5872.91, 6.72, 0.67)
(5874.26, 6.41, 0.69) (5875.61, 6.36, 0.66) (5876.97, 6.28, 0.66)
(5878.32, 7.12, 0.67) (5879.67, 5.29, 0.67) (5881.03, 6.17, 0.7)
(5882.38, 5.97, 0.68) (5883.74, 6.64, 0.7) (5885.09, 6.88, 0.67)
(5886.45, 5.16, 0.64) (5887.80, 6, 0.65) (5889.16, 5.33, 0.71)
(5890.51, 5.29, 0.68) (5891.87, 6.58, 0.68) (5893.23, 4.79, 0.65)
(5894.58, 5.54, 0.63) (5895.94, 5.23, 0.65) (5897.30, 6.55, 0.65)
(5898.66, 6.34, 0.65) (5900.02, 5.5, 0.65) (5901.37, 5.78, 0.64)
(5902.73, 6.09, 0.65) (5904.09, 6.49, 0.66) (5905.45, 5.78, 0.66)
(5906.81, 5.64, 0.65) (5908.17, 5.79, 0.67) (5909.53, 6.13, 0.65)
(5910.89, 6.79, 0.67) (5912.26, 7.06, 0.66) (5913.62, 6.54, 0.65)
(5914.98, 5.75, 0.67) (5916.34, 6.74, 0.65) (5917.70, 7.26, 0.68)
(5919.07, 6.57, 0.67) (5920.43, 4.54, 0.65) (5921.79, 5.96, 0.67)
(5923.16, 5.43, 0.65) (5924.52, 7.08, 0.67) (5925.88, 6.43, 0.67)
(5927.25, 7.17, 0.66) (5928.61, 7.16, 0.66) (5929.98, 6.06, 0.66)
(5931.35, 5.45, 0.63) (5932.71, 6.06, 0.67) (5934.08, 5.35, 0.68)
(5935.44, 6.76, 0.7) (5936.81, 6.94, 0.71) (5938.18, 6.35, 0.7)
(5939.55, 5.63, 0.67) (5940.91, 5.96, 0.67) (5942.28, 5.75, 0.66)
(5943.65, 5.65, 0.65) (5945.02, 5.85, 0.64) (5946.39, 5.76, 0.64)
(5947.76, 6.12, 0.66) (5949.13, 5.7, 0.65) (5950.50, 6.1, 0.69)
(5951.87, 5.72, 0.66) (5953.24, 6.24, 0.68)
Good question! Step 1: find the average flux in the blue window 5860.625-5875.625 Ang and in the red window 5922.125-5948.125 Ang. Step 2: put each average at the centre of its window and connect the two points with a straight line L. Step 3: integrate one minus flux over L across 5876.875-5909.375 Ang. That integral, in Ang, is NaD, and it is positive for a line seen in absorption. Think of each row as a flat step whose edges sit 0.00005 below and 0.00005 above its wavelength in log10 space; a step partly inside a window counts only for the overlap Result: 1.2 Ang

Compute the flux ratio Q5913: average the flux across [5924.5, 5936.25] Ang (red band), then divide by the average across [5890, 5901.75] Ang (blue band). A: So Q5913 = 1.1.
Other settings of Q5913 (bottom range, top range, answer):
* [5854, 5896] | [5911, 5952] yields 1.02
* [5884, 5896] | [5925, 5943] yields 1.09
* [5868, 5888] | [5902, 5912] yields 0.98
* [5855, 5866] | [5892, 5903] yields 0.97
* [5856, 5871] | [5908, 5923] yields 1.05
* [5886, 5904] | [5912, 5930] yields 1.12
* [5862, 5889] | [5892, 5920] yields 1.00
